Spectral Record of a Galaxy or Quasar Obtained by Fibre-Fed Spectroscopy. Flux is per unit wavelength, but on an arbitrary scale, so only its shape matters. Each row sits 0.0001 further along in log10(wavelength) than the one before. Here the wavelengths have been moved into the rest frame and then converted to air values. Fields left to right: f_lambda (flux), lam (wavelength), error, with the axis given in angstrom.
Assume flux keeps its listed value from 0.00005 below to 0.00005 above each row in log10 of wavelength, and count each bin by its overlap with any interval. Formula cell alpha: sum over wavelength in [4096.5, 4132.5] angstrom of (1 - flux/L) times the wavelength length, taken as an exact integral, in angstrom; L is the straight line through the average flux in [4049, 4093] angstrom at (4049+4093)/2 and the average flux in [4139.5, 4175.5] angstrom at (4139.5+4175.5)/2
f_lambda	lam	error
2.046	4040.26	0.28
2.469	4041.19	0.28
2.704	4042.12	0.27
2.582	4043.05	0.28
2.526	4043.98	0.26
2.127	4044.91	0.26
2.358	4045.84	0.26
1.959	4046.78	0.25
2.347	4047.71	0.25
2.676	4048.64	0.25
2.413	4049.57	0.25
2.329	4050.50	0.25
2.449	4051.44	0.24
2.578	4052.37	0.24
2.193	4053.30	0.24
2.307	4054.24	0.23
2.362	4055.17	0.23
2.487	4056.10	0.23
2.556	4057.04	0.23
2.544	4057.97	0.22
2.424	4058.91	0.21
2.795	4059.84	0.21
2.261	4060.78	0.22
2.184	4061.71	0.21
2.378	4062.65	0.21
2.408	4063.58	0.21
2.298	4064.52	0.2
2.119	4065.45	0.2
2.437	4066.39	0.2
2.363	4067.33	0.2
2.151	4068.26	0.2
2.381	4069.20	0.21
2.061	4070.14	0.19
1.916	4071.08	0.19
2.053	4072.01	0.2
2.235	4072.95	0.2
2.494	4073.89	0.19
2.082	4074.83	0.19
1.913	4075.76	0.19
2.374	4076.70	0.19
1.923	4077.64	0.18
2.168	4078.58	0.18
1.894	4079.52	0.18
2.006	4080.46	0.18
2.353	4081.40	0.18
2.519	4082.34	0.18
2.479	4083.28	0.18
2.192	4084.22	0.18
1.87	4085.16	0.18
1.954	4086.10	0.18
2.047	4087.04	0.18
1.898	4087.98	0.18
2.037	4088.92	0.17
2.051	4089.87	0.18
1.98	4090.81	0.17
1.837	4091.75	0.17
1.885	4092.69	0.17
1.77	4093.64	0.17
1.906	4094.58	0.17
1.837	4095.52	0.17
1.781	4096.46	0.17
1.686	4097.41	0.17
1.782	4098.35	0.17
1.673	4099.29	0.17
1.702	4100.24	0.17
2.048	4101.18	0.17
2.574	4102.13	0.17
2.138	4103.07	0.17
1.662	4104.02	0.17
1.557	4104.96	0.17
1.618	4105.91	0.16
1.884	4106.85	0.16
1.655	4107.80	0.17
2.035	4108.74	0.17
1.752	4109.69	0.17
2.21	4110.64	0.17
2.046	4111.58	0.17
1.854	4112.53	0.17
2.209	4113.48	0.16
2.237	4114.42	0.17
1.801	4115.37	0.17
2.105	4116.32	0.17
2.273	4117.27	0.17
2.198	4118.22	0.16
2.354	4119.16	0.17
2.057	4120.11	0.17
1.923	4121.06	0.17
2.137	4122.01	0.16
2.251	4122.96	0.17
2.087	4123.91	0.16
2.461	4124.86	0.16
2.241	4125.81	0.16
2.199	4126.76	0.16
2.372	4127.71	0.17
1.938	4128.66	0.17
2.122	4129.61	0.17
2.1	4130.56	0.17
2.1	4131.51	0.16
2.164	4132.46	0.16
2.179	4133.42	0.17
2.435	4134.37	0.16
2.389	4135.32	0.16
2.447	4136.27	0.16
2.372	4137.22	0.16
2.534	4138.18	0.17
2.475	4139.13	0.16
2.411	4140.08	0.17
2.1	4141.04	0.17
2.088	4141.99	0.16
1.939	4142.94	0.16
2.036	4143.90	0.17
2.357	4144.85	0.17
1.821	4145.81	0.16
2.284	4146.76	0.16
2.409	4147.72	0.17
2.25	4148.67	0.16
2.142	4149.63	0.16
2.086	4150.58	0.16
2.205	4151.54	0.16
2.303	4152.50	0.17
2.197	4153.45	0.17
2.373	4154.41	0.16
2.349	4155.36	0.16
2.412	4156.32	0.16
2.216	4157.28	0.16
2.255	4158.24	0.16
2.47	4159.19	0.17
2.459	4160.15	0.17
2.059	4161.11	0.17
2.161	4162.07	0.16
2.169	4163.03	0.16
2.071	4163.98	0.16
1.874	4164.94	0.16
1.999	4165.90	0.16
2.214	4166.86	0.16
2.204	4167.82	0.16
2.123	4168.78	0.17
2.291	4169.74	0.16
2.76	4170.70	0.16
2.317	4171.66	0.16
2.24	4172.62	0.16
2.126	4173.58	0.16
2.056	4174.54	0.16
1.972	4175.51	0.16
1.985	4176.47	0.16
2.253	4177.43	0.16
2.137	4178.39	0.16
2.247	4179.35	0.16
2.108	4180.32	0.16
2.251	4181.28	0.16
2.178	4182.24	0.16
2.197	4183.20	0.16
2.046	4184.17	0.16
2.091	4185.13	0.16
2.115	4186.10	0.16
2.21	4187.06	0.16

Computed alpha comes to 3.10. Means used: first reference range 2.23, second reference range 2.21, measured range 2.03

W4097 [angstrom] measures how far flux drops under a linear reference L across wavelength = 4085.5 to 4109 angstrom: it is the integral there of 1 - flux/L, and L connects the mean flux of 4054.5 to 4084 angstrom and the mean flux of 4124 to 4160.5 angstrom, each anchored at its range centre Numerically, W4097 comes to 4.0 angstrom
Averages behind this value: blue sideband 2.28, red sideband 2.25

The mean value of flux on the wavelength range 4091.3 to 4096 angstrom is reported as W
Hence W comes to 1.85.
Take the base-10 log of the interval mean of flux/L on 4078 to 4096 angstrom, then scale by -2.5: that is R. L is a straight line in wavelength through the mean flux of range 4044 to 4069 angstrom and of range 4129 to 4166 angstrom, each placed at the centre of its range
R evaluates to 0.14 mag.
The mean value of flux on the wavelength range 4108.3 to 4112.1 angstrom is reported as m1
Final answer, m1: 2.01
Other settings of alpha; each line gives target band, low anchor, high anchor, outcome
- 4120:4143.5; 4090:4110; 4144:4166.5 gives -1.89 angstrom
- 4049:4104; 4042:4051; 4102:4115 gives 0.43 angstrom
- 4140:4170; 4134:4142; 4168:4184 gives 1.34 angstrom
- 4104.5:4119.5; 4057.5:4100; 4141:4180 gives 1.16 angstrom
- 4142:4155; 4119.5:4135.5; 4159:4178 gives 0.01 angstrom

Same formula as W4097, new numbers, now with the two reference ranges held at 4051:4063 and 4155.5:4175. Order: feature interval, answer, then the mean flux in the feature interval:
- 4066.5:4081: 1.52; 2.14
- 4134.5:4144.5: -0.05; 2.29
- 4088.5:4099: 2.20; 1.86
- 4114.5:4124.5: 0.79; 2.13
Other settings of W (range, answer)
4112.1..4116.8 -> 2.04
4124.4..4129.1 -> 2.24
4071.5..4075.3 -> 2.22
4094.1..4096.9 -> 1.85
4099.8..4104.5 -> 2.03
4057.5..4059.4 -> 2.49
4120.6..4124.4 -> 2.1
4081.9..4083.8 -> 2.49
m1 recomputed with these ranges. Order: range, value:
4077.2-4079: 2.04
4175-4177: 1.98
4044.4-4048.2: 2.2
